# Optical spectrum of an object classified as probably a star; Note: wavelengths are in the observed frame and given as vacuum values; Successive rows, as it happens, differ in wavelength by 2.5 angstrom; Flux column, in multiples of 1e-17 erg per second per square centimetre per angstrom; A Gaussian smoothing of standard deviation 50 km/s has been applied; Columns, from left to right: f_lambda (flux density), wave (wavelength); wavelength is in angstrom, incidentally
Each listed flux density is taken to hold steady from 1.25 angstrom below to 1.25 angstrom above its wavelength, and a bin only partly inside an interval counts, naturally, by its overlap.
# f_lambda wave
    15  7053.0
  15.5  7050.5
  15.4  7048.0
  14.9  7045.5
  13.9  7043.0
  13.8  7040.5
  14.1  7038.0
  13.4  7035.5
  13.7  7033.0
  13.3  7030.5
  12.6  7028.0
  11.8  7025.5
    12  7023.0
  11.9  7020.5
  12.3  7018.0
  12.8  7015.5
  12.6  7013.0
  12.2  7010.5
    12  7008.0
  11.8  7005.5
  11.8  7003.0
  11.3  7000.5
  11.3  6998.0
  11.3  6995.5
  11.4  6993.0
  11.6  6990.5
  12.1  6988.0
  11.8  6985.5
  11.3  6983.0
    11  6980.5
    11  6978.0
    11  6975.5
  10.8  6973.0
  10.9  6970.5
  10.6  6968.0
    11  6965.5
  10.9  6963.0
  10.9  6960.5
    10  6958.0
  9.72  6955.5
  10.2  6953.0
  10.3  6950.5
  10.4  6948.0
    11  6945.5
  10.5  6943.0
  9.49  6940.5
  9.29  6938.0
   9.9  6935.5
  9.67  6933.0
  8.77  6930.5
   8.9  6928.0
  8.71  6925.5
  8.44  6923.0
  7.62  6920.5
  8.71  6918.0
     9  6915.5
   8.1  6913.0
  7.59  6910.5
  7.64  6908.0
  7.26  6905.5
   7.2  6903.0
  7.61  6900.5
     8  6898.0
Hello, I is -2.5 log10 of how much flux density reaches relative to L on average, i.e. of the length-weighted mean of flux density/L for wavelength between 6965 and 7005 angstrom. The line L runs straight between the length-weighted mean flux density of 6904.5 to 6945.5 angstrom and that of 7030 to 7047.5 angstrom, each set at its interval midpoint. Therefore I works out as 0.02 mag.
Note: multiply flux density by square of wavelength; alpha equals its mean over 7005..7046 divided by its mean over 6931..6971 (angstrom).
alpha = 1.28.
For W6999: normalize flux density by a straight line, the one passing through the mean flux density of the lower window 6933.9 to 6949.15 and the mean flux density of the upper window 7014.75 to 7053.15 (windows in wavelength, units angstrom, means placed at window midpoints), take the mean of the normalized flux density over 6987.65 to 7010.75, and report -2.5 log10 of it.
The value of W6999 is 0.05 mag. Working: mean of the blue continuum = 10.1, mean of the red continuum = 13.5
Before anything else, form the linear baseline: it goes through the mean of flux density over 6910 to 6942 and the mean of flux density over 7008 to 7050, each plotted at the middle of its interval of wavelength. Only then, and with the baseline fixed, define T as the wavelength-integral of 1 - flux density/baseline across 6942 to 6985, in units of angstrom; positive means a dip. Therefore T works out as -1.2 angstrom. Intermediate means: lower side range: 8.83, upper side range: 13.2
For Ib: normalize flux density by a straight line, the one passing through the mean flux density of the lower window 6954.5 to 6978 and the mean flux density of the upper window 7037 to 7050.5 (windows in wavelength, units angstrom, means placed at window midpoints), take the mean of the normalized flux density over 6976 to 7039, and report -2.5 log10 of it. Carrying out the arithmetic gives 0.06 mag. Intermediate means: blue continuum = 10.7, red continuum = 14.5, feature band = 12.1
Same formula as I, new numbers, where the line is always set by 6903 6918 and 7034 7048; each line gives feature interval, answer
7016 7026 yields 0.10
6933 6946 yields -0.07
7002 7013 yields 0.05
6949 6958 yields -0.01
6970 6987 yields 0.00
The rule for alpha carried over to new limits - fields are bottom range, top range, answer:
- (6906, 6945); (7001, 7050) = 1.51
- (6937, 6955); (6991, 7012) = 1.16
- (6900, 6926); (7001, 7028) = 1.56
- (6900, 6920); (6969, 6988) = 1.44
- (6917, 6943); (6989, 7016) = 1.33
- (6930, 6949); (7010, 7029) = 1.27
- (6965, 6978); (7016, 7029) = 1.13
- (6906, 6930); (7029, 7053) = 1.78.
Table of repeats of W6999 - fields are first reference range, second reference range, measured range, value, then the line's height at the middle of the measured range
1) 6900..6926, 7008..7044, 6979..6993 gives -0.04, 11.1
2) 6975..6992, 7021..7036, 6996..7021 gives 0.01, 12.1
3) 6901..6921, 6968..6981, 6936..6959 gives -0.05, 9.62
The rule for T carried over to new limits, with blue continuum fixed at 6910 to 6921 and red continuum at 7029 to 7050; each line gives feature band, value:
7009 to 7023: 0.7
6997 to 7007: 0.6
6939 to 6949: -0.7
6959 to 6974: -0.2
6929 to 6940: -0.3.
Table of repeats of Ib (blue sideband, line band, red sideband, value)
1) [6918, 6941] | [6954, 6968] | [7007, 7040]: -0.03 mag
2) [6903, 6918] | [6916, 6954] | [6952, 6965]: -0.03 mag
